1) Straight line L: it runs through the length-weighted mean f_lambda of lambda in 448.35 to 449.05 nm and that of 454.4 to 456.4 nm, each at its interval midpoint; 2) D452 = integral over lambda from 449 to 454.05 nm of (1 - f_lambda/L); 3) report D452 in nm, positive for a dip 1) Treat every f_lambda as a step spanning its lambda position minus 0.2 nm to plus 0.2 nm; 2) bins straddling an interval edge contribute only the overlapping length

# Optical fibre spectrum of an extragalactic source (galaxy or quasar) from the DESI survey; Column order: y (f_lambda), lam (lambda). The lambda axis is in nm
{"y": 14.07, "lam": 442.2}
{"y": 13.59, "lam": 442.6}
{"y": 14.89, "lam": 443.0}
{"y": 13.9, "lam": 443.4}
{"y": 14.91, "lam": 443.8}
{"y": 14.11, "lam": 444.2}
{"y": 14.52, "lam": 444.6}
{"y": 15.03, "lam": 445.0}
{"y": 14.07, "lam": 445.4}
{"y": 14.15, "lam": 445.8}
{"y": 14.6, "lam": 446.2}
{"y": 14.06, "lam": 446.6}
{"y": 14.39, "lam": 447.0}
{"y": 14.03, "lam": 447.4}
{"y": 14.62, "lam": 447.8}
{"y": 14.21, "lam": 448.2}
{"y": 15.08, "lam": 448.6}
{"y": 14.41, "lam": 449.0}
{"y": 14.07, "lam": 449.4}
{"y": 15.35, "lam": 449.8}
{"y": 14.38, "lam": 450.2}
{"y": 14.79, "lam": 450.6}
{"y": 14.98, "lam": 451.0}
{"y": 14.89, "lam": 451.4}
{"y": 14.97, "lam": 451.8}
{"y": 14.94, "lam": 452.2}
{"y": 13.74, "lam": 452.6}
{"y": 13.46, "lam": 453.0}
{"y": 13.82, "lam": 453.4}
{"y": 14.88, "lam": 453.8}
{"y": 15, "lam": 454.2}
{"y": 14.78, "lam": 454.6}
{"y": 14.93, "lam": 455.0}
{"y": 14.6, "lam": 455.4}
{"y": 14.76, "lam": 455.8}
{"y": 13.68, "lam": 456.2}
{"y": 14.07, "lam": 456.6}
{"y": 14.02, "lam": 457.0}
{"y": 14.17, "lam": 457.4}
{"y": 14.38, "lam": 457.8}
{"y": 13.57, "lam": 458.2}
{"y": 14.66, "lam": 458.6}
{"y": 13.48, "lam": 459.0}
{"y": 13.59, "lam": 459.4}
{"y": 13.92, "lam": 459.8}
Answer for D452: 0.05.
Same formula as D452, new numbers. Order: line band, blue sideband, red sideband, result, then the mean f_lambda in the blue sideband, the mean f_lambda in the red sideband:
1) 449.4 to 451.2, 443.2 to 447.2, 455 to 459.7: -0.07 nm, 14.4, 14.1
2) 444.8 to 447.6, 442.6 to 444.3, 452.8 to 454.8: 0.01 nm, 14.4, 14.4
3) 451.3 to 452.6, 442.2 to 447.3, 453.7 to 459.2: -0.04 nm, 14.3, 14.3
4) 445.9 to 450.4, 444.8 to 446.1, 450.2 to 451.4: 0.05 nm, 14.4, 14.8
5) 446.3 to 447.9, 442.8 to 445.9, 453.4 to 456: 0.03 nm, 14.5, 14.7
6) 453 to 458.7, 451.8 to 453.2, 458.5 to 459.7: -0.13 nm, 14.2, 13.8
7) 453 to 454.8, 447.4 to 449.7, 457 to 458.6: -0.03 nm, 14.5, 14.1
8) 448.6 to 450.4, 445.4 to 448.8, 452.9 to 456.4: -0.03 nm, 14.4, 14.5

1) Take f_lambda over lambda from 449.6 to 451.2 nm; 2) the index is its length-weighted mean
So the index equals 14.9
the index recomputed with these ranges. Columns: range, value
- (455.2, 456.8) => 14.3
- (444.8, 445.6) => 14.6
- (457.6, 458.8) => 14.2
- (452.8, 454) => 14.1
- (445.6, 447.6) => 14.2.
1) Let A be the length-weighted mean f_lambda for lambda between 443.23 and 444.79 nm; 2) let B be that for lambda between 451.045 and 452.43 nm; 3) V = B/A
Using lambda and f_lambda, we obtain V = 1.04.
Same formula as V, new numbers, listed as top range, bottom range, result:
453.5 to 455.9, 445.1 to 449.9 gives 1.03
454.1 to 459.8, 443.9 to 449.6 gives 0.99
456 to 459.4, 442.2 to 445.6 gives 0.97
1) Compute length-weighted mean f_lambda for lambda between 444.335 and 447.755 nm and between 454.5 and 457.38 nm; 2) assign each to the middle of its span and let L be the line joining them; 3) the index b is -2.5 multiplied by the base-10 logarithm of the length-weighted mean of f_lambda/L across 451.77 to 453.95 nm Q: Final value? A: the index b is 0.01 mag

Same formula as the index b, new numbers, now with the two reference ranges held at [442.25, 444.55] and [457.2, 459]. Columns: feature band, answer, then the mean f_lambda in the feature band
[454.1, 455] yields -0.05 mag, 14.9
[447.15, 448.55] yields -0.01 mag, 14.4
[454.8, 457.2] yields -0.02 mag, 14.3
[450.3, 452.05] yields -0.05 mag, 14.9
